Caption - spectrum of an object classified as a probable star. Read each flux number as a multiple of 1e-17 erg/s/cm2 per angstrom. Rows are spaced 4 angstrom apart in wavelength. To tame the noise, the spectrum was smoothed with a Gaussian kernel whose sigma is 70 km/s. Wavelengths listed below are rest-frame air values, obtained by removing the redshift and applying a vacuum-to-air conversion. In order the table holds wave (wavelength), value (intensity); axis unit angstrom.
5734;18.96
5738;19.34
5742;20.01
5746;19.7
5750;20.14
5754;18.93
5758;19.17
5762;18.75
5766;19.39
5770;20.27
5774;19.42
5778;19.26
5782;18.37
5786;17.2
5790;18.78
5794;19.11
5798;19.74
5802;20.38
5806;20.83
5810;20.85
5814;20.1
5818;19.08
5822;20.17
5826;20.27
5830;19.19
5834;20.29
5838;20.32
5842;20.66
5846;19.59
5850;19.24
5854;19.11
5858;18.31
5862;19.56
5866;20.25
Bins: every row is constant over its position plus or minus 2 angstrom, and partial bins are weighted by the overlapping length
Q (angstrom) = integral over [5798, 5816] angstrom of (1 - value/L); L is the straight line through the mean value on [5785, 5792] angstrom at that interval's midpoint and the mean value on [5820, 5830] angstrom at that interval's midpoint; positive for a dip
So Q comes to -1.3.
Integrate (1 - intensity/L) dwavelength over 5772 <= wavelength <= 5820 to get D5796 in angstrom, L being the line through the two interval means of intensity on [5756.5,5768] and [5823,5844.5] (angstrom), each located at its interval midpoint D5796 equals 0.4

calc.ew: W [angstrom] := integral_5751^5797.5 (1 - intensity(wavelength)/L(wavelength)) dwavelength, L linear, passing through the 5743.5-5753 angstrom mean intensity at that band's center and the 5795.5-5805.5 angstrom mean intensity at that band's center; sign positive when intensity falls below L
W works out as 2.2 angstrom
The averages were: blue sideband 19.8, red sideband 20.1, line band 19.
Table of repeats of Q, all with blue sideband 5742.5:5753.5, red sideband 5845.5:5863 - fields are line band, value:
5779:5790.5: 0.84 angstrom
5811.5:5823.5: -0.29 angstrom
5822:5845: -1.06 angstrom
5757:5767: 0.32 angstrom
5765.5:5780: 0.02 angstrom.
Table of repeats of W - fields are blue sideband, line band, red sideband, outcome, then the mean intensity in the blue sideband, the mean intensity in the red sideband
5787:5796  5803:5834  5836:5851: -1.1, 18.8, 20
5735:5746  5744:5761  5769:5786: 0.0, 19.6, 19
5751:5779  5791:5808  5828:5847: -0.2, 19.3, 20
